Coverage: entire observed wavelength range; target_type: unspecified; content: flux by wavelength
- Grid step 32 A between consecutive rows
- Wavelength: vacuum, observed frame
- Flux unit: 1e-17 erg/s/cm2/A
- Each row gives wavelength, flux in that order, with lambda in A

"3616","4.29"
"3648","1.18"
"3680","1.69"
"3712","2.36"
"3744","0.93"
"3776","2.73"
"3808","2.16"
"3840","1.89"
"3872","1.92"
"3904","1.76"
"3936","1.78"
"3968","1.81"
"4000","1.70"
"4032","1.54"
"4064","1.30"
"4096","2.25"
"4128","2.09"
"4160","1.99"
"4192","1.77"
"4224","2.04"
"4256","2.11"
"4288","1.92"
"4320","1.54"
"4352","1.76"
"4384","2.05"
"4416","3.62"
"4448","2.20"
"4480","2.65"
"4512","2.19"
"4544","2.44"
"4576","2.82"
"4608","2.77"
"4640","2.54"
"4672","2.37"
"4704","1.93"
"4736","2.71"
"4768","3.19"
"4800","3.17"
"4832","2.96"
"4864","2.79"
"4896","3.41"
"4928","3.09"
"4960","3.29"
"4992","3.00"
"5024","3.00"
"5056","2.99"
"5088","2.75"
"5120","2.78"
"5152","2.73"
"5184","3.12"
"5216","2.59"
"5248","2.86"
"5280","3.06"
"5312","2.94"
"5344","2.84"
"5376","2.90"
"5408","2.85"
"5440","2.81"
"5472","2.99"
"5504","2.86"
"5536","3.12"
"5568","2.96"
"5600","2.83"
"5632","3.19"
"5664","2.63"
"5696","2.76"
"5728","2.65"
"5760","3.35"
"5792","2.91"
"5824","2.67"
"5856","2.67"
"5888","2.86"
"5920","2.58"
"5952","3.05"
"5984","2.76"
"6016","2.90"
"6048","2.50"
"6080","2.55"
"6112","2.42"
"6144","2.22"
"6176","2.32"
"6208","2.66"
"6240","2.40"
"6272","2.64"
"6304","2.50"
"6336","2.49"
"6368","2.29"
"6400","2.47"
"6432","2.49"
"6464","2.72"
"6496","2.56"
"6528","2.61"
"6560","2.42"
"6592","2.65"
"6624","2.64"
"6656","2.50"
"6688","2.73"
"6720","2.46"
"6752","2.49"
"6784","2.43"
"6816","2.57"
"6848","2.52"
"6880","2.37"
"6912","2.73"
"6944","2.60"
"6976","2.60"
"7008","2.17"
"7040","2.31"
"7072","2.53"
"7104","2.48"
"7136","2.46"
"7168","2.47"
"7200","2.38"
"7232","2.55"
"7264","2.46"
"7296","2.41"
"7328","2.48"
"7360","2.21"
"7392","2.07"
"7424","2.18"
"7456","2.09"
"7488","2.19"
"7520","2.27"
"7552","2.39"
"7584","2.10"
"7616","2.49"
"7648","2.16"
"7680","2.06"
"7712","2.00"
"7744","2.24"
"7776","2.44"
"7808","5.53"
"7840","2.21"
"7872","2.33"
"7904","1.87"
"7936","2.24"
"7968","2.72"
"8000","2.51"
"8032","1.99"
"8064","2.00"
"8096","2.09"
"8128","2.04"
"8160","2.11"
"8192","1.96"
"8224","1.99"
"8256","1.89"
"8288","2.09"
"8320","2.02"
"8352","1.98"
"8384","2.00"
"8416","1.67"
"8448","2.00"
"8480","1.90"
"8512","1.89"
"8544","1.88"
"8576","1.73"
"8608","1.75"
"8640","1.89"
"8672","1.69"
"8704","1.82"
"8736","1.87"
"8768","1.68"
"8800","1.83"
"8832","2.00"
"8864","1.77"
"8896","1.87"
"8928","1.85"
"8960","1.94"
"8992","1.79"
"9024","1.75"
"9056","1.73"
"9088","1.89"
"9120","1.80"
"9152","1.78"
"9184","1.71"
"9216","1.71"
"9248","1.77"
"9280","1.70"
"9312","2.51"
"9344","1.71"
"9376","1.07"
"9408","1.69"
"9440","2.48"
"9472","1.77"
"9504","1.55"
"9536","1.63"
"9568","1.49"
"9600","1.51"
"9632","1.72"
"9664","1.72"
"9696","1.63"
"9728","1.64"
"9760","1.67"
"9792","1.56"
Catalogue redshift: 0.19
